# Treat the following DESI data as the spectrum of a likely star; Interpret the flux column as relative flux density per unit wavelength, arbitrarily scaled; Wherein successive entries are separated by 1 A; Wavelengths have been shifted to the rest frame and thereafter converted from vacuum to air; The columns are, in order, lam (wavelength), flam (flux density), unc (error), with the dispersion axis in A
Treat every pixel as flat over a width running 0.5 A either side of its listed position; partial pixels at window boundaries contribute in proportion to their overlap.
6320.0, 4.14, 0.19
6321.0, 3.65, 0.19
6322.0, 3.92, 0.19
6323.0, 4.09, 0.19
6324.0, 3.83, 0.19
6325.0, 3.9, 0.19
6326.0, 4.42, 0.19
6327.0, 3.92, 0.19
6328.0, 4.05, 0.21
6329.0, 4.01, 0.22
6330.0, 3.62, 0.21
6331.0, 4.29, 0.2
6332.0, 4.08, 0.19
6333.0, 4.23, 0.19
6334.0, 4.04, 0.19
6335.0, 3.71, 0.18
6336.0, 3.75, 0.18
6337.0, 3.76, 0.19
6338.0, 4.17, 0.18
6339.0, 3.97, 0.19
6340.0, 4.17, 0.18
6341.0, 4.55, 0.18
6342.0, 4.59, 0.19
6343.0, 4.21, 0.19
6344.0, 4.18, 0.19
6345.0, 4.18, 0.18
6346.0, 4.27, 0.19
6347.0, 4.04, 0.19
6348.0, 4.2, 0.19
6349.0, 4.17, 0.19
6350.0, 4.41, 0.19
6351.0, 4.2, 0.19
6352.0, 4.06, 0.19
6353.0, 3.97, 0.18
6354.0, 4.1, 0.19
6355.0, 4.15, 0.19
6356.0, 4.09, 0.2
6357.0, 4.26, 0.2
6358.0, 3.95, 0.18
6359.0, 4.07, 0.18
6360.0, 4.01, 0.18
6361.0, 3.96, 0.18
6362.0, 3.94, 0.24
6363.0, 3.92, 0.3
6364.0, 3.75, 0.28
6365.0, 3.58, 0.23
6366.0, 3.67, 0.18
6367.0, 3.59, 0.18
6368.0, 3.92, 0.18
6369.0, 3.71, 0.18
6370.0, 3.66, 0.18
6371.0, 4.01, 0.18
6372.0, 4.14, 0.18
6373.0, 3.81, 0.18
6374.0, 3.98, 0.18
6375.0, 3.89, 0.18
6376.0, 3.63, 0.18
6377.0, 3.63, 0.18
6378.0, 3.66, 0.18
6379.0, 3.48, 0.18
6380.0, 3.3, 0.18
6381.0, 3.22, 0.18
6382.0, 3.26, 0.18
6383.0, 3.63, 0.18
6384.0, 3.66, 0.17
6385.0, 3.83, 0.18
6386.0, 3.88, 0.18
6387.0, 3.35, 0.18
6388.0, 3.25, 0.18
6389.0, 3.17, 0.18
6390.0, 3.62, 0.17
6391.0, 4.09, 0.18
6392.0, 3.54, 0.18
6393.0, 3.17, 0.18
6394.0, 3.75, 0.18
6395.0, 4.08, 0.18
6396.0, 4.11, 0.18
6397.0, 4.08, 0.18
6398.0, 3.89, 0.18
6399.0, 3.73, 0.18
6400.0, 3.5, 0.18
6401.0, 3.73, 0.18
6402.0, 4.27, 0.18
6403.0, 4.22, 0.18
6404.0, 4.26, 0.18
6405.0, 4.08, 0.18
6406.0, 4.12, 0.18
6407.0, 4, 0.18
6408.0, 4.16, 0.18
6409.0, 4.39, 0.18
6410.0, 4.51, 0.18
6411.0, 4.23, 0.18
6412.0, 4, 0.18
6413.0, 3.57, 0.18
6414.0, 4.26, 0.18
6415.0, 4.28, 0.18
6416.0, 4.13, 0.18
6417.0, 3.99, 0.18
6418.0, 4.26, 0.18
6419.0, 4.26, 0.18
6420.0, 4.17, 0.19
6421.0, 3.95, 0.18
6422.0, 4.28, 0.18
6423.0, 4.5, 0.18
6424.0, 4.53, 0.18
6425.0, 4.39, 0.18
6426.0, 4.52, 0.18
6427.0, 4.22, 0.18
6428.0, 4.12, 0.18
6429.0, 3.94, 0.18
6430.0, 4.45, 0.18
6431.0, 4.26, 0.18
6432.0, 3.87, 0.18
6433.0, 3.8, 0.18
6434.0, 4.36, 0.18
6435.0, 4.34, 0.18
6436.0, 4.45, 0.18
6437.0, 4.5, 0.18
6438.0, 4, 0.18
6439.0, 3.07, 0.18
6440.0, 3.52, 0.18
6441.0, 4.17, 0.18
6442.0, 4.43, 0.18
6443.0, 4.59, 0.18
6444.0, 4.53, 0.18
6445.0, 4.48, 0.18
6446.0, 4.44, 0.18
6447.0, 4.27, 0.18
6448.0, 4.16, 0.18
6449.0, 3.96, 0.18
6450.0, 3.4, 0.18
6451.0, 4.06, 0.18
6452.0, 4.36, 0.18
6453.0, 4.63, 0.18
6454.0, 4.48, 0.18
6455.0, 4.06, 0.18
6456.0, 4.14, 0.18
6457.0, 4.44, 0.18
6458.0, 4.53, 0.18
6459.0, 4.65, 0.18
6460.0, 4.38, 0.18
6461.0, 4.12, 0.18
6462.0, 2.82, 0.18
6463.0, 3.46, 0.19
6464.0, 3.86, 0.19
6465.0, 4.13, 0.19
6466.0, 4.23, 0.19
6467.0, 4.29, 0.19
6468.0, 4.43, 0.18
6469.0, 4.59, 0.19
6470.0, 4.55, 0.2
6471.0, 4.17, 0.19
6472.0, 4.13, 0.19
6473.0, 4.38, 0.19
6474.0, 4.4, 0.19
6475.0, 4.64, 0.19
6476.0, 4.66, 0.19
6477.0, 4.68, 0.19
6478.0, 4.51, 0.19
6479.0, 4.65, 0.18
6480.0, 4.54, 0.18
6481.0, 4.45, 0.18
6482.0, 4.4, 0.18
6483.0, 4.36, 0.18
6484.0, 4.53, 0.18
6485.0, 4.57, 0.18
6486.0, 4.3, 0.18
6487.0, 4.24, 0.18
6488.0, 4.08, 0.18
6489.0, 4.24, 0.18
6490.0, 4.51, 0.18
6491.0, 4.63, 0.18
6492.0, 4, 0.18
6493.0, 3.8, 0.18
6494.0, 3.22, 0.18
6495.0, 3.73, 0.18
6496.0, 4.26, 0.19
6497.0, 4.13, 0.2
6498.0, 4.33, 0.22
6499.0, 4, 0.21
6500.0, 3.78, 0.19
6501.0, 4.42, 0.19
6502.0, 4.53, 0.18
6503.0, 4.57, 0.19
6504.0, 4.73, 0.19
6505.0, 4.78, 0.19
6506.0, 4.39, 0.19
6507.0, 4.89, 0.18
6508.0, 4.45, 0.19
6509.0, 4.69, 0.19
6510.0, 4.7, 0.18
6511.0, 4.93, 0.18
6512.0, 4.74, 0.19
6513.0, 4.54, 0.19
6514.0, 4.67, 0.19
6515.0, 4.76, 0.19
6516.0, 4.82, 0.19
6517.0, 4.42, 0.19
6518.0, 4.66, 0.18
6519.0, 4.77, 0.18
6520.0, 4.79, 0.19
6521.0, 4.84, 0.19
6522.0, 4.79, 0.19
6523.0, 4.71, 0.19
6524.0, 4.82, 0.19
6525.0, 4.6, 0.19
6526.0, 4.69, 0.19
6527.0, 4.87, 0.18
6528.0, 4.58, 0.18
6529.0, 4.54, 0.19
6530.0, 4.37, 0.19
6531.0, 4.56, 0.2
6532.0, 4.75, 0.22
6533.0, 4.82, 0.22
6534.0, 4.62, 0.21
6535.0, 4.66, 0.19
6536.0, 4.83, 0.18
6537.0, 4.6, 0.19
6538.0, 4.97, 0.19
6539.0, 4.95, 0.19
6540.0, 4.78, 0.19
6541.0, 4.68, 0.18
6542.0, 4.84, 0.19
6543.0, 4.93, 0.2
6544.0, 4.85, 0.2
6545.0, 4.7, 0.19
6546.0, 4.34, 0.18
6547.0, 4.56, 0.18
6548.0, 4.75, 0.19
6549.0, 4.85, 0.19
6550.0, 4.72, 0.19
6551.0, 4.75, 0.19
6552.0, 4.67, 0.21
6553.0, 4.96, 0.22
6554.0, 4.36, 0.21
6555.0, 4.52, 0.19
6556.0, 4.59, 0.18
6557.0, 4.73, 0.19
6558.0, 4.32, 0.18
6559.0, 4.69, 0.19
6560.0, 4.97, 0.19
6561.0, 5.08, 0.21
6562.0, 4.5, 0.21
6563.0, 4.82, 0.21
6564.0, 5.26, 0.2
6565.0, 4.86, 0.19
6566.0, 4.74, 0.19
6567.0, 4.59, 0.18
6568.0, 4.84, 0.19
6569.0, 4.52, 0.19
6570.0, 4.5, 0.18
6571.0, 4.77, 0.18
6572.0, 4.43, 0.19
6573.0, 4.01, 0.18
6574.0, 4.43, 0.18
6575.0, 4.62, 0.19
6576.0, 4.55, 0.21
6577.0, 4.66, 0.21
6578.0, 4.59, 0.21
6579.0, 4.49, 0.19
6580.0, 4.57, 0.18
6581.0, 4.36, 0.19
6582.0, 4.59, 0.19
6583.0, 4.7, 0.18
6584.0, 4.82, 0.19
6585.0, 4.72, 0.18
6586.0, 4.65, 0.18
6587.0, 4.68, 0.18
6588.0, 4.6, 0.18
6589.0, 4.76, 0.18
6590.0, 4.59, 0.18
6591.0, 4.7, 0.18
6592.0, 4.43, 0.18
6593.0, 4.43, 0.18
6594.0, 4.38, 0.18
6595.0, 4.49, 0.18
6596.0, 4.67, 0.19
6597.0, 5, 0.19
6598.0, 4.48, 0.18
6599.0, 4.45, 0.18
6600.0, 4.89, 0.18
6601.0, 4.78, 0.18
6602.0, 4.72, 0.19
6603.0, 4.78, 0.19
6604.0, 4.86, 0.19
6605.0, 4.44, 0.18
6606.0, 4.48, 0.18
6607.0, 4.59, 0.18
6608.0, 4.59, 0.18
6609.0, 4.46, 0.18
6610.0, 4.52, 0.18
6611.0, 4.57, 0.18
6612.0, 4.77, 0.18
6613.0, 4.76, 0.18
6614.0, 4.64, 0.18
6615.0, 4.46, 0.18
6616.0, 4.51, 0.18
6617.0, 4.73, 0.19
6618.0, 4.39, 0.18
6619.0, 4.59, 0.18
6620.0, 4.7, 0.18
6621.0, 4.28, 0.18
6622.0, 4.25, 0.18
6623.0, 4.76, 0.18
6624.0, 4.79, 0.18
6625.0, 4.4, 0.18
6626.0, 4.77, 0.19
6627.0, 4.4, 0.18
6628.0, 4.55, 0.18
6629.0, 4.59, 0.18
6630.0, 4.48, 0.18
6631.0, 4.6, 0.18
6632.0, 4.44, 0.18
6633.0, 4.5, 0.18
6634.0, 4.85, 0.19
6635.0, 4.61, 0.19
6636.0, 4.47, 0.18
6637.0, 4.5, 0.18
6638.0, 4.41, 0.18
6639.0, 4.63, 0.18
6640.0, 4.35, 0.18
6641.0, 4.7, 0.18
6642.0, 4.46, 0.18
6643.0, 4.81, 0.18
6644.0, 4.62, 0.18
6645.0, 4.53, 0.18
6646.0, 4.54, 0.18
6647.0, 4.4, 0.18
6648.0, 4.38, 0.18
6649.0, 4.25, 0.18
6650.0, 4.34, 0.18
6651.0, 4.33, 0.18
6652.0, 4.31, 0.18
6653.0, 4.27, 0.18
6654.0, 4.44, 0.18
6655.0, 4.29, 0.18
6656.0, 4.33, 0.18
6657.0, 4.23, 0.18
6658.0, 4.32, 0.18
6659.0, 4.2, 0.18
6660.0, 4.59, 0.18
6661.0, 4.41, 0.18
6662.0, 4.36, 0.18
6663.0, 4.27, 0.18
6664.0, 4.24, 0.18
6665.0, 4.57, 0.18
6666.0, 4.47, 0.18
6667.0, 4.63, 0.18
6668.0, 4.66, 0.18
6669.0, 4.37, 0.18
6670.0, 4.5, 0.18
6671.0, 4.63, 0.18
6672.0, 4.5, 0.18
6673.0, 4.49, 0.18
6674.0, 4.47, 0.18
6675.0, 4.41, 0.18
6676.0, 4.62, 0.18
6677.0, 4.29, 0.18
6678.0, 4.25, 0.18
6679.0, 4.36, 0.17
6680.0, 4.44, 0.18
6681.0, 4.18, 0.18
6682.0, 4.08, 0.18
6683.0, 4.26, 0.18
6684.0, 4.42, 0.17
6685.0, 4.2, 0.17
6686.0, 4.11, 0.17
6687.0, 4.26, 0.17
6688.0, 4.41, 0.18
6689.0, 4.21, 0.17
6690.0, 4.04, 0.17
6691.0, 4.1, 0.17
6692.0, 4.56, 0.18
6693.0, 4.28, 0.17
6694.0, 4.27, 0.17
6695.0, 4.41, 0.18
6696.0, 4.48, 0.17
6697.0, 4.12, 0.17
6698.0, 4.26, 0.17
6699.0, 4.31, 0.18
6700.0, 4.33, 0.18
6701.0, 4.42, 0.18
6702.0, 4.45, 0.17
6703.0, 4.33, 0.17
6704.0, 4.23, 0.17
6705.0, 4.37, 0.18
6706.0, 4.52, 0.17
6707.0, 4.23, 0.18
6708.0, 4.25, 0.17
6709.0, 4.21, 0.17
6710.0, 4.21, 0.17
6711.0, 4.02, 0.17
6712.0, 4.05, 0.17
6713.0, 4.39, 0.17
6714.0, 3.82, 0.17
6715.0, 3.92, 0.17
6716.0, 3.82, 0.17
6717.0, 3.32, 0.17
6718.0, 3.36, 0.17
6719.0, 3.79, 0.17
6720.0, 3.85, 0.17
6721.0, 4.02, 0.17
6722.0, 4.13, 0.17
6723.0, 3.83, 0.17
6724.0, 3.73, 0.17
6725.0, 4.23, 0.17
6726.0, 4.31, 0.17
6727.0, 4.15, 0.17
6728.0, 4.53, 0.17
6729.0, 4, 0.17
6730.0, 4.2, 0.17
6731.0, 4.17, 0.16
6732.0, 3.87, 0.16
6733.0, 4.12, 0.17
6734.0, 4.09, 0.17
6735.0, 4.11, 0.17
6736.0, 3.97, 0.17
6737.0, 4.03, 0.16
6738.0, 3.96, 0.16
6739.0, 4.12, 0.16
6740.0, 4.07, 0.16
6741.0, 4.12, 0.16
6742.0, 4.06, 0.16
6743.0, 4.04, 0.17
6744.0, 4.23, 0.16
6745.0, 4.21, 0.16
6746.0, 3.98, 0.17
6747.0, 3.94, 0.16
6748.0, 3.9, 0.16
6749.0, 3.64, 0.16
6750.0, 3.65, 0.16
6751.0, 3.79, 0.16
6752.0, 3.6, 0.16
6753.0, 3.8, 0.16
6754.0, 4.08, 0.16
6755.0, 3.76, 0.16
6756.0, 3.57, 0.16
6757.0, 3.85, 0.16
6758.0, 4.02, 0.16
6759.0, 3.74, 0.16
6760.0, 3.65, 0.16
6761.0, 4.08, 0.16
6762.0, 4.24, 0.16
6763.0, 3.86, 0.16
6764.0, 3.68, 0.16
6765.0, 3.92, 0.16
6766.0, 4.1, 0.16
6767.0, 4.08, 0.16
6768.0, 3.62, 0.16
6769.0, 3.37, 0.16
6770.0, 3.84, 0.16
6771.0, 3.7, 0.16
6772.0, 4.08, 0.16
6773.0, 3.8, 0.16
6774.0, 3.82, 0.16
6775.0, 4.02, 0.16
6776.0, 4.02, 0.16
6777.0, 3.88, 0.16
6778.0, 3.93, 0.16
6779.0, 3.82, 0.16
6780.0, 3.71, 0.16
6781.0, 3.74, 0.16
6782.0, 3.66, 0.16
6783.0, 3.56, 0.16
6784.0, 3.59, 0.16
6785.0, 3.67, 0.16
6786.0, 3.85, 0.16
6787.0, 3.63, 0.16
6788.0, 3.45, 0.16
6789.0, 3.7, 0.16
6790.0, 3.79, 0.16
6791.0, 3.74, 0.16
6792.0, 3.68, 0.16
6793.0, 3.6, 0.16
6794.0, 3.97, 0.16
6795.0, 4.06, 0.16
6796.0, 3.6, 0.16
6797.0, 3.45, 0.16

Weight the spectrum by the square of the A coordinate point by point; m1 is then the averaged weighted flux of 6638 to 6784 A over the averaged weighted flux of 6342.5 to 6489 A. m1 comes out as 1.1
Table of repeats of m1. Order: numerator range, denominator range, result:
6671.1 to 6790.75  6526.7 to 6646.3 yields 0.91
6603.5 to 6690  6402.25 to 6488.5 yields 1.12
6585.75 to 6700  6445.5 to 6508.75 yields 1.10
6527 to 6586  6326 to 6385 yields 1.26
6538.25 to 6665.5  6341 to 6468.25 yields 1.21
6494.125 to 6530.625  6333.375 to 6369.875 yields 1.19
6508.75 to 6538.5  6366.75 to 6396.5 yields 1.34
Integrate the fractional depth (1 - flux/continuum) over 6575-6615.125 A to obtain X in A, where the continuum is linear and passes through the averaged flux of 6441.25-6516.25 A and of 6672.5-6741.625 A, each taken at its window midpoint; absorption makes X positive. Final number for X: -3.4 A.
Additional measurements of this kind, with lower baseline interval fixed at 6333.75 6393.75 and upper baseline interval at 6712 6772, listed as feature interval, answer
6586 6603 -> -3.2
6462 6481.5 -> -2.2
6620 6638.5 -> -3.0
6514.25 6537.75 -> -4.8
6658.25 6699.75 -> -4.6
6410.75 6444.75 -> -2.6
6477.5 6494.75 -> -1.8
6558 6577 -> -3.7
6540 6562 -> -4.5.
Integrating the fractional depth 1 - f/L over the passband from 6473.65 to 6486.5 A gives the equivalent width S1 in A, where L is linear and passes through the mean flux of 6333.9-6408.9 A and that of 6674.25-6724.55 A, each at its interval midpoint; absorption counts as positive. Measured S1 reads -1.7 A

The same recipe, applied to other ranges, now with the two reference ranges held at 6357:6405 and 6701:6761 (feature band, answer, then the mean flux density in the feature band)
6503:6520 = -3.6 A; 4.68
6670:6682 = -1.3 A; 4.41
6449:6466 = -1.2 A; 4.1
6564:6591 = -4.9 A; 4.62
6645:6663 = -1.8 A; 4.36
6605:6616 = -1.8 A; 4.57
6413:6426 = -1.5 A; 4.23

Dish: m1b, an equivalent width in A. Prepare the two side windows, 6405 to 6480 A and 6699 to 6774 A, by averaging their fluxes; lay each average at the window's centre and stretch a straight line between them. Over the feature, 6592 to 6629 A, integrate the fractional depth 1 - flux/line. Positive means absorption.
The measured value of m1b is -4.5 A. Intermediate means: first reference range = 4.22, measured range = 4.59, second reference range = 3.99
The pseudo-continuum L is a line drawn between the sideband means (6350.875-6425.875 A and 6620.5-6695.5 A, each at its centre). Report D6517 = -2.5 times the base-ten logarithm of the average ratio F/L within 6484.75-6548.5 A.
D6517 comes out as -0.10 mag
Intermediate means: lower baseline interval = 3.91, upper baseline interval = 4.42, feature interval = 4.55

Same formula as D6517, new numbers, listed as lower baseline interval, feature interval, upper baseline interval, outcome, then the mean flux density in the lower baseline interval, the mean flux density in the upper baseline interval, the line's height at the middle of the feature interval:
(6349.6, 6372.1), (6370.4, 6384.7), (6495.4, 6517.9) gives 0.10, 3.96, 4.52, 4.02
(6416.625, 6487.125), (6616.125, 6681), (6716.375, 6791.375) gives -0.12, 4.25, 3.89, 4.02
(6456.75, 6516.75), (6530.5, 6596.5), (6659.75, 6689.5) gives -0.07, 4.36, 4.39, 4.37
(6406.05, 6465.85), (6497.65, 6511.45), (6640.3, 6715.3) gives -0.07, 4.17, 4.35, 4.22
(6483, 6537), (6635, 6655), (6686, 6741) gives -0.05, 4.5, 4.13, 4.26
